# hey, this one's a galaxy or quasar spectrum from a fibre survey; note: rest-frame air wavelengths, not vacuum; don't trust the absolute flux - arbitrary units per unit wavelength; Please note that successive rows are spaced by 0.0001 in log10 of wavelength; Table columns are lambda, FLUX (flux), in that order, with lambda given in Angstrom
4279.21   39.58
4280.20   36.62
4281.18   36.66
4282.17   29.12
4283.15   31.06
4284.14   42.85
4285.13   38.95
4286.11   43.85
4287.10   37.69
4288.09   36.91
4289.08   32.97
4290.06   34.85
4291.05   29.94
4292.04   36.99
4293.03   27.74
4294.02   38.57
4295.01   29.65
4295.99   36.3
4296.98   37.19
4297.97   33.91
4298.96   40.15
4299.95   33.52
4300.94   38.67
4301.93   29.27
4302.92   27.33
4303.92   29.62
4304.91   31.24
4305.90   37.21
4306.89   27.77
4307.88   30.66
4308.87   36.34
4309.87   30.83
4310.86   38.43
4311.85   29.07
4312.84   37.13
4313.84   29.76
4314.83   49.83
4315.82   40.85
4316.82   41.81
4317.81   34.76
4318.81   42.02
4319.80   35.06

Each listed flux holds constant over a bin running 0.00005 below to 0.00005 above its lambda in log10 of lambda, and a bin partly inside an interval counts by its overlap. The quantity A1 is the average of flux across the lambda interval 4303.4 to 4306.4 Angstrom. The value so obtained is 32.6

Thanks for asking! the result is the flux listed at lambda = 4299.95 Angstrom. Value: 33.52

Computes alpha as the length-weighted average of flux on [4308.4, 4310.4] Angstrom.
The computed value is 33.5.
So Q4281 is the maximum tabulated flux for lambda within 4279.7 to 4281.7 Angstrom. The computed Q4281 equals 36.66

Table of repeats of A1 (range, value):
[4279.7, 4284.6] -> 35.2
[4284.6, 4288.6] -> 39.3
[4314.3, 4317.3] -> 44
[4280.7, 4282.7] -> 32.9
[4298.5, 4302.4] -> 35.4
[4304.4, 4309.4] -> 32.6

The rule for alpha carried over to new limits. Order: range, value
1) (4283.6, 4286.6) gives 41.7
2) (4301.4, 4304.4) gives 28.8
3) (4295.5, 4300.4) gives 36.3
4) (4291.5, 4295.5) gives 33.2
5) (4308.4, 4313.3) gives 34.3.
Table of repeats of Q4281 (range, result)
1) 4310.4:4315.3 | 49.83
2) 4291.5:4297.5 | 38.57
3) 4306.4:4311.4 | 38.43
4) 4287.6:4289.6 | 36.91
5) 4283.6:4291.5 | 43.85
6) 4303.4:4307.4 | 37.21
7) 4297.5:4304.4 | 40.15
